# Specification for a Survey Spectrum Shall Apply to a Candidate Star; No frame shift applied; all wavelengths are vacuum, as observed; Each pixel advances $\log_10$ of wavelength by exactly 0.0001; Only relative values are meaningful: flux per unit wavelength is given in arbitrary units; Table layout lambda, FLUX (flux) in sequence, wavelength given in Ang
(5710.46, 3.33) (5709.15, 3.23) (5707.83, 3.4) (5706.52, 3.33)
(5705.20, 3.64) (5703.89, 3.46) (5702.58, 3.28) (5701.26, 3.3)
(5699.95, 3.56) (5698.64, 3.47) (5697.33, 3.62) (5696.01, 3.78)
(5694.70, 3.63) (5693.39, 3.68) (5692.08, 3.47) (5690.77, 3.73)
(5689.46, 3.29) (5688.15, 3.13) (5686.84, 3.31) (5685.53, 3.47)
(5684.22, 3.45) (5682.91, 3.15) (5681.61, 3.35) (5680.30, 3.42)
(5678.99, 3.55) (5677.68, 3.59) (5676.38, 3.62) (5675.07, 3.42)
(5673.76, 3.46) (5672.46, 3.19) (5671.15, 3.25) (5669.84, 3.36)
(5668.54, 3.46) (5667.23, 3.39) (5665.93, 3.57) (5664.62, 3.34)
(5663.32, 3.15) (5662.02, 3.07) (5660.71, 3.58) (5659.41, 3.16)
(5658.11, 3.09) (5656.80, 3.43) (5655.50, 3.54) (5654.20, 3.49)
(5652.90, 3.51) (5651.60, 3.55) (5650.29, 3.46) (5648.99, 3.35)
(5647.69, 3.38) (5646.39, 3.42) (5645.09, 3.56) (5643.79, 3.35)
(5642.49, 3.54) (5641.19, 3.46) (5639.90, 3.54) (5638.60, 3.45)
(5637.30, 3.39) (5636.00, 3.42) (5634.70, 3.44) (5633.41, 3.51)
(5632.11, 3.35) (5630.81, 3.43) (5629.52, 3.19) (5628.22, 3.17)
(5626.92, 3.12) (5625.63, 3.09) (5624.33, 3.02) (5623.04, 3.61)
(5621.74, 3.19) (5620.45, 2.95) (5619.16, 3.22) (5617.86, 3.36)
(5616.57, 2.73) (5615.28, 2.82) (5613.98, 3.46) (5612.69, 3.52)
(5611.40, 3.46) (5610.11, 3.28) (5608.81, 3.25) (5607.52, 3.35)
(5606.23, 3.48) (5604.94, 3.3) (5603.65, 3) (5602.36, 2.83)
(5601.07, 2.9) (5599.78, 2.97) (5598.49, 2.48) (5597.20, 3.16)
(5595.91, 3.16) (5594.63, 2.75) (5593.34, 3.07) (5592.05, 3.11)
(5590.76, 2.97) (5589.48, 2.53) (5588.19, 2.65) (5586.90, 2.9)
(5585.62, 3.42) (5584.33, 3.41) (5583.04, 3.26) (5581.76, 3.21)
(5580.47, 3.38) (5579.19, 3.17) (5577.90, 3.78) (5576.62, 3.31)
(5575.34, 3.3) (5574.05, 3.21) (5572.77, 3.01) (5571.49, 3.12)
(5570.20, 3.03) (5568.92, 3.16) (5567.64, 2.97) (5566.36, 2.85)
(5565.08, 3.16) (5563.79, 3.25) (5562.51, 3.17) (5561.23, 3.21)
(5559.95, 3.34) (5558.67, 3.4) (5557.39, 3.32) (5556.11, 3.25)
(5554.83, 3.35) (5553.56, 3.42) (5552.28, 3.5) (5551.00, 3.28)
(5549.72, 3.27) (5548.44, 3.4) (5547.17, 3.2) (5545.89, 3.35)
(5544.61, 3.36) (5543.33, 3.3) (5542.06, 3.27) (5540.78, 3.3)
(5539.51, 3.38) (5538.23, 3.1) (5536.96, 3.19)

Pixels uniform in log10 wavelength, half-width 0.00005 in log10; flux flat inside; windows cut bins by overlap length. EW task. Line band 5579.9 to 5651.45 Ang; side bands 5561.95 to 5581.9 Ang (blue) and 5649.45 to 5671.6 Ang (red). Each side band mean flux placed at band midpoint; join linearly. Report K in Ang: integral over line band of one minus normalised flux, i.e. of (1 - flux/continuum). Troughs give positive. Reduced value 1.5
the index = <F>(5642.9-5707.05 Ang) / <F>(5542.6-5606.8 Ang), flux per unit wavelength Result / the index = 1.08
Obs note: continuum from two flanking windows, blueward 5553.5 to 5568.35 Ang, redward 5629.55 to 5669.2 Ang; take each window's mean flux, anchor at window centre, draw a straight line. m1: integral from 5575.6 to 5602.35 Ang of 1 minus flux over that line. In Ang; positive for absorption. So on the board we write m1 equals 1.6 Ang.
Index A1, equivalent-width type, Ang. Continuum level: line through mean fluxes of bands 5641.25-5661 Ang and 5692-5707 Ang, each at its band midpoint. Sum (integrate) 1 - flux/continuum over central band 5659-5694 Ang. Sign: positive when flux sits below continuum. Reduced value 0.8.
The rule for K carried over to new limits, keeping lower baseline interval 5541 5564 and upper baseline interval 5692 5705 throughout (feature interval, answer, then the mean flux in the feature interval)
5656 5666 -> 0.5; 3.29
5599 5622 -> 1.6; 3.17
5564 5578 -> 0.8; 3.15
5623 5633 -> 0.6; 3.23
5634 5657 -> -0.1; 3.46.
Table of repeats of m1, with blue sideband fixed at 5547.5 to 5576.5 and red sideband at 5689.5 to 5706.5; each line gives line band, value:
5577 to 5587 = -0.20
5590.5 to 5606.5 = 1.48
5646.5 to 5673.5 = 0.62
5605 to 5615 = -0.11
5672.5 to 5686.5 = 0.23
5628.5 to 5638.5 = 0.01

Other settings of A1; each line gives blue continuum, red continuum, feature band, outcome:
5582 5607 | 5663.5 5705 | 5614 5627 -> 0.1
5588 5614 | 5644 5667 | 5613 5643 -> -0.4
